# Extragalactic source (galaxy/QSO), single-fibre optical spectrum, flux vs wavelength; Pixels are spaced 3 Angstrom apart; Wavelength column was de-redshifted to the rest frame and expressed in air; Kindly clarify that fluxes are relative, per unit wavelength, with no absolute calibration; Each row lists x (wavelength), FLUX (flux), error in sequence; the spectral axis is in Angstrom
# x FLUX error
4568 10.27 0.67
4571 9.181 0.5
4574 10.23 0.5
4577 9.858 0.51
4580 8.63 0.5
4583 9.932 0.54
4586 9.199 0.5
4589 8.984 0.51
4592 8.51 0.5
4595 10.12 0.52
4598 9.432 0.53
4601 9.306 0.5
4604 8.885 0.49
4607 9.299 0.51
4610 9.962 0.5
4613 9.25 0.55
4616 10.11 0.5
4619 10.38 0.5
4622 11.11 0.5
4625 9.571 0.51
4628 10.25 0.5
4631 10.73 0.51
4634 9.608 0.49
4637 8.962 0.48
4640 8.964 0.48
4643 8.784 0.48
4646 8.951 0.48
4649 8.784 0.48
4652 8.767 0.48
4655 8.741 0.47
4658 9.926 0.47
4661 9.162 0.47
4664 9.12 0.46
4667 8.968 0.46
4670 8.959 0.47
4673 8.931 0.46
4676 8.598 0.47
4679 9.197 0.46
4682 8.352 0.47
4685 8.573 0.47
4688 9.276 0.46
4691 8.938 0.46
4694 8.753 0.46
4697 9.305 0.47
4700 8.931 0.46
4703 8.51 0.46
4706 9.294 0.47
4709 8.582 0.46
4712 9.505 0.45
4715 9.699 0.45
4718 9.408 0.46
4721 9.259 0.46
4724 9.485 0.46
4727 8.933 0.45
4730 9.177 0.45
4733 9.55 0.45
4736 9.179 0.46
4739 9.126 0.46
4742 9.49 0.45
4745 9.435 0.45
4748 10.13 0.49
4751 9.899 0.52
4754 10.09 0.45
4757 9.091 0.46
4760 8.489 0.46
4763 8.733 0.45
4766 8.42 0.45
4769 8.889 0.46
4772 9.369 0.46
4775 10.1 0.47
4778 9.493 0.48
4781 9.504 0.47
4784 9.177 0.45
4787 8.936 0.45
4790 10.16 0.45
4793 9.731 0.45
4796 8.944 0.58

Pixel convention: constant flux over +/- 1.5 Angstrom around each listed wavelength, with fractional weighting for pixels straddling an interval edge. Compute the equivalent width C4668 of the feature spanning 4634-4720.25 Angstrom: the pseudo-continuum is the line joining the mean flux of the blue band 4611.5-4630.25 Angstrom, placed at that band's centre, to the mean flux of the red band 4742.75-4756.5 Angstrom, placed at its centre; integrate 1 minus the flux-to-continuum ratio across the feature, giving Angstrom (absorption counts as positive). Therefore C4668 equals 8.5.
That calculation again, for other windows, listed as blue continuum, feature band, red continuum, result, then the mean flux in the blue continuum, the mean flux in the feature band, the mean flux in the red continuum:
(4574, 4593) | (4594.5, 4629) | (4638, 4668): -2.32 Angstrom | 9.29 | 9.79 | 9.02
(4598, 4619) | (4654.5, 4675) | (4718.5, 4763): 0.73 Angstrom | 9.53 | 9.12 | 9.36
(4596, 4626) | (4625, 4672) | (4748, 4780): 1.86 Angstrom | 9.74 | 9.25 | 9.3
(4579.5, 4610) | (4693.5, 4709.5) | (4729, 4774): 0.62 Angstrom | 9.29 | 8.92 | 9.28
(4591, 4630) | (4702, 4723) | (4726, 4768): 0.41 Angstrom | 9.73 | 9.2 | 9.27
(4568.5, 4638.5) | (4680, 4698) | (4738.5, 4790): 1.18 Angstrom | 9.64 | 8.86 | 9.34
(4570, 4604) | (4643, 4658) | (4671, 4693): 0.16 Angstrom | 9.38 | 8.92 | 8.84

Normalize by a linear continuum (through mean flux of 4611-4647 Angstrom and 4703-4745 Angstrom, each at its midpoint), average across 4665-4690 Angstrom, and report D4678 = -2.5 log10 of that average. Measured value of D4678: 0.075 mag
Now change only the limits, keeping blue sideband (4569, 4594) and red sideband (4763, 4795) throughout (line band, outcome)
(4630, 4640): -0.029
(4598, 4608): 0.018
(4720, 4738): 0.010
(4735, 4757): -0.029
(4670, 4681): 0.054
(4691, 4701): 0.042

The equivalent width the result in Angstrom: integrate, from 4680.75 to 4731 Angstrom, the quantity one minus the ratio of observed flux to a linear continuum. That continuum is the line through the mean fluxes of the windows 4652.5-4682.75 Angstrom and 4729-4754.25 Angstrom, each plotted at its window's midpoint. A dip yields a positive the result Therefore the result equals 1.2 Angstrom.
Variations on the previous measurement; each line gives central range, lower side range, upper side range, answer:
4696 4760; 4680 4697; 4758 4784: -2.4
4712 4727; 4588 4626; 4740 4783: 0.0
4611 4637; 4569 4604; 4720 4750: -1.8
